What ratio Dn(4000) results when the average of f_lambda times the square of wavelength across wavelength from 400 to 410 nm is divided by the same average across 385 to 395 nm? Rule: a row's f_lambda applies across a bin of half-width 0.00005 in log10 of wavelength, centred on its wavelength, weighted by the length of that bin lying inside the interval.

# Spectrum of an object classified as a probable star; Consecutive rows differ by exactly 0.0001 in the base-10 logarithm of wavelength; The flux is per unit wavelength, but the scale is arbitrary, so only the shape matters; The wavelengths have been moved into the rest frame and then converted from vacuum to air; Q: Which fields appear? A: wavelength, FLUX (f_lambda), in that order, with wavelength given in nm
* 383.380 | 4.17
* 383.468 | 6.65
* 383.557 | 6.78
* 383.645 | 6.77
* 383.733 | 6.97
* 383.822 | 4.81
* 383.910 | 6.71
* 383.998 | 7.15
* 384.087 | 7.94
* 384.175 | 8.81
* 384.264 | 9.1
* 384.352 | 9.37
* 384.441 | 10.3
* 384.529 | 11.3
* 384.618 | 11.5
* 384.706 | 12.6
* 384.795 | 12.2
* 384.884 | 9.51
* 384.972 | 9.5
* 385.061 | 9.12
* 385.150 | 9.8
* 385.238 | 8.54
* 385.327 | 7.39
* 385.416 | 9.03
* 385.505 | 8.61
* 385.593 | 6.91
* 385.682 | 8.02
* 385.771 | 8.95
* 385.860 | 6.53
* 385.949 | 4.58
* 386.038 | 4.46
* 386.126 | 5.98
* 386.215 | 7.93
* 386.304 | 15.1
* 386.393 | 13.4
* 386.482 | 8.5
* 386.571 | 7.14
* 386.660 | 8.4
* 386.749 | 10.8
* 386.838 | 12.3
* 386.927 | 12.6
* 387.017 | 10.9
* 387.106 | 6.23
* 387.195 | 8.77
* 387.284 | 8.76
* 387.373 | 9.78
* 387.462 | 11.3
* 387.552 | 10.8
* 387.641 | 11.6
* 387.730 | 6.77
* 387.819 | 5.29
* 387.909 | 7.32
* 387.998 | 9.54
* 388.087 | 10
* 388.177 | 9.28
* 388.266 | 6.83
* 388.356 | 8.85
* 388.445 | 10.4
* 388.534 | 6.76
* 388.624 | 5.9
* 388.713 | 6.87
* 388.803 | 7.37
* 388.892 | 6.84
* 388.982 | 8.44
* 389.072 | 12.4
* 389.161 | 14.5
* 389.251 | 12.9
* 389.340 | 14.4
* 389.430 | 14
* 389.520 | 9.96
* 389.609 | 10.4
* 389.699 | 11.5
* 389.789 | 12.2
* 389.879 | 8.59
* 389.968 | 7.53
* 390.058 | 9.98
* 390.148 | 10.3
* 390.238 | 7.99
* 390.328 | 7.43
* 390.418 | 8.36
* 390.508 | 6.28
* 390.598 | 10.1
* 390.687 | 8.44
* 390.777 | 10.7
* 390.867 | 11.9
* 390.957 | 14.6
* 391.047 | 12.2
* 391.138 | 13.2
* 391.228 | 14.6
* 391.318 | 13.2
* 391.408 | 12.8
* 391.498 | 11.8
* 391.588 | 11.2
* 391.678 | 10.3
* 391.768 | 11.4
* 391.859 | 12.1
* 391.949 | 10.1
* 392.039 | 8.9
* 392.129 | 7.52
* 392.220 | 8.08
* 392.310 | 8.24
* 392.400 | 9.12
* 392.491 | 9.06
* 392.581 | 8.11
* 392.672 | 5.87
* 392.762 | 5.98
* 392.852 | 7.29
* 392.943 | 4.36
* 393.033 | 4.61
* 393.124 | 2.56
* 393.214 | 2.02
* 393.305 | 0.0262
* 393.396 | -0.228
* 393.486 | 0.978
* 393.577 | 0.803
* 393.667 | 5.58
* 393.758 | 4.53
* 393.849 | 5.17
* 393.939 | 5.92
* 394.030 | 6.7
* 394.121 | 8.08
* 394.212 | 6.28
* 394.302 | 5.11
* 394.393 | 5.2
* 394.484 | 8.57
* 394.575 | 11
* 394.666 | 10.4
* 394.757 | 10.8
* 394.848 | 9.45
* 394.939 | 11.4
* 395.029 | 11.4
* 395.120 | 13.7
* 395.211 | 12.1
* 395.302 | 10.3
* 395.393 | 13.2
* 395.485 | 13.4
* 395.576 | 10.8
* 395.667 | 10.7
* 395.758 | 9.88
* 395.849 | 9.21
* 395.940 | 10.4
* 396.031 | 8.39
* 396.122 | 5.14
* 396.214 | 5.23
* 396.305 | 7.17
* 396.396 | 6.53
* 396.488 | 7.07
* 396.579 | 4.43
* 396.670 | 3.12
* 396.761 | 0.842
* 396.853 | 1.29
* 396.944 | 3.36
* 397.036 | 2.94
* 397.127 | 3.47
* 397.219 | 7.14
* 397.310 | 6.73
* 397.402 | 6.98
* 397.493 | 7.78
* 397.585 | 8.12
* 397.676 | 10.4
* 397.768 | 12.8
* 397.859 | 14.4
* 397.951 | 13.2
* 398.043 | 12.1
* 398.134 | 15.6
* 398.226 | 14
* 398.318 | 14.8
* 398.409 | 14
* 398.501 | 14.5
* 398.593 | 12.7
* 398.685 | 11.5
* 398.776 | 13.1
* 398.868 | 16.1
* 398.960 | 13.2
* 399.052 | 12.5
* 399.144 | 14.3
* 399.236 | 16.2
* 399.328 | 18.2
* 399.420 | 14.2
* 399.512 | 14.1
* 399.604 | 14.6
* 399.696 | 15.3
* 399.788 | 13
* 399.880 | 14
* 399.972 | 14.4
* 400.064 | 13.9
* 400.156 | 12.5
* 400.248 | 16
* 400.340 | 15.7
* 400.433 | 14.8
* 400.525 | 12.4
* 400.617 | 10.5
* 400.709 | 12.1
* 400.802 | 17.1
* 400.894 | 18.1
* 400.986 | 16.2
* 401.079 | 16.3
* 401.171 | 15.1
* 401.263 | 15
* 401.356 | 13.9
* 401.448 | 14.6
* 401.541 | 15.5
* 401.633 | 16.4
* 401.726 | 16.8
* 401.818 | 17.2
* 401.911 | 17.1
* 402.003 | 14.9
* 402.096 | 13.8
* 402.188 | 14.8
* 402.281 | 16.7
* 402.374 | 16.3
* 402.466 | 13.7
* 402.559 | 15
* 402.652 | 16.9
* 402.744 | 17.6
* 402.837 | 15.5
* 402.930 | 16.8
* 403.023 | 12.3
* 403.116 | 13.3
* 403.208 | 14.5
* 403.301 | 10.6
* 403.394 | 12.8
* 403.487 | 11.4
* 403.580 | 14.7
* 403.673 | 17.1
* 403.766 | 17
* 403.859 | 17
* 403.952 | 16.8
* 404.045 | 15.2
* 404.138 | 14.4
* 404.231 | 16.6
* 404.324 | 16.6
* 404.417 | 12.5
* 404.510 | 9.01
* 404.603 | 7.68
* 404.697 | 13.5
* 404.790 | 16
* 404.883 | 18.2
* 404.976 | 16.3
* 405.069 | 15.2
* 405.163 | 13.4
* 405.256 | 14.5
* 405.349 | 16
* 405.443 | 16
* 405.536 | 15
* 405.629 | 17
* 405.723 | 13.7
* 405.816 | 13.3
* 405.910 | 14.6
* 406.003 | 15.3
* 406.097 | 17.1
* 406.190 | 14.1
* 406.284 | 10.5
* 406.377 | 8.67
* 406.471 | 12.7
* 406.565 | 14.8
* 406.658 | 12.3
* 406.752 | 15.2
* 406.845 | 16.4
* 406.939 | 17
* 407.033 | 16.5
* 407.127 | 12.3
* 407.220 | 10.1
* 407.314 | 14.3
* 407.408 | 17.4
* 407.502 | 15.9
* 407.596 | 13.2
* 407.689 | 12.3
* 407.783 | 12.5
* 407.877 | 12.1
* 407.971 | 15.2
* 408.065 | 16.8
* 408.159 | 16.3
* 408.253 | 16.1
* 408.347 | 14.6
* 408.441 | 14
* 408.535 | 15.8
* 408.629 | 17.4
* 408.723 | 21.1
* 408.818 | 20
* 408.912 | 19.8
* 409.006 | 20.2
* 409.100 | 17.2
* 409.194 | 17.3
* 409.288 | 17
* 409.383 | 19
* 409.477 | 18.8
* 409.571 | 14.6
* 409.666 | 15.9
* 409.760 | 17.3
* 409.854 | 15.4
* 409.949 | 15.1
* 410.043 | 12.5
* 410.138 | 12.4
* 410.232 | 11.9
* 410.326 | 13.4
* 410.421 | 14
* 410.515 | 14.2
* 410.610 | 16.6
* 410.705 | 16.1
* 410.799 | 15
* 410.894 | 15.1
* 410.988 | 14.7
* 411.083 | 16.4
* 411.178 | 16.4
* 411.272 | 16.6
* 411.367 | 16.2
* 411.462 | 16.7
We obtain 1.9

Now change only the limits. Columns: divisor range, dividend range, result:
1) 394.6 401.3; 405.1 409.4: 1.40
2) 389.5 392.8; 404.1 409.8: 1.64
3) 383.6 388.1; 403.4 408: 1.78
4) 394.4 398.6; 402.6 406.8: 1.62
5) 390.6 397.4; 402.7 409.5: 2.03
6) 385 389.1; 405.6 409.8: 1.96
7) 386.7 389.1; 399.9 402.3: 1.80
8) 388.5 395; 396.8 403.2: 1.64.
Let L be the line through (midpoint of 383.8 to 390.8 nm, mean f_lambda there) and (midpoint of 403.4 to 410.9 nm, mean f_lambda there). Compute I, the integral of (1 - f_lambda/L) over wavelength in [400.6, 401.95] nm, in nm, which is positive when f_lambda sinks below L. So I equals -0.23 nm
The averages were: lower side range 9.22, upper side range 15.1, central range 15.6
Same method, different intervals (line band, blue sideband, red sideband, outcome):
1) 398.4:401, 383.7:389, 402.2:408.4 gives -0.29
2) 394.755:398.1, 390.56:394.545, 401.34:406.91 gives 0.50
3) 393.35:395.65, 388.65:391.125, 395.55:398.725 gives 0.29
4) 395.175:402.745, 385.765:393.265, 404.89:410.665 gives 0.15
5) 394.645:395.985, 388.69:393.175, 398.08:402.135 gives 0.10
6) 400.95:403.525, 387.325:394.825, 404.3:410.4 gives -0.41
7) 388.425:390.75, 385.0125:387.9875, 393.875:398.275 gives -0.23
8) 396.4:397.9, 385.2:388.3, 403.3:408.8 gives 0.71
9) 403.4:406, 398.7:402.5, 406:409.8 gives 0.08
